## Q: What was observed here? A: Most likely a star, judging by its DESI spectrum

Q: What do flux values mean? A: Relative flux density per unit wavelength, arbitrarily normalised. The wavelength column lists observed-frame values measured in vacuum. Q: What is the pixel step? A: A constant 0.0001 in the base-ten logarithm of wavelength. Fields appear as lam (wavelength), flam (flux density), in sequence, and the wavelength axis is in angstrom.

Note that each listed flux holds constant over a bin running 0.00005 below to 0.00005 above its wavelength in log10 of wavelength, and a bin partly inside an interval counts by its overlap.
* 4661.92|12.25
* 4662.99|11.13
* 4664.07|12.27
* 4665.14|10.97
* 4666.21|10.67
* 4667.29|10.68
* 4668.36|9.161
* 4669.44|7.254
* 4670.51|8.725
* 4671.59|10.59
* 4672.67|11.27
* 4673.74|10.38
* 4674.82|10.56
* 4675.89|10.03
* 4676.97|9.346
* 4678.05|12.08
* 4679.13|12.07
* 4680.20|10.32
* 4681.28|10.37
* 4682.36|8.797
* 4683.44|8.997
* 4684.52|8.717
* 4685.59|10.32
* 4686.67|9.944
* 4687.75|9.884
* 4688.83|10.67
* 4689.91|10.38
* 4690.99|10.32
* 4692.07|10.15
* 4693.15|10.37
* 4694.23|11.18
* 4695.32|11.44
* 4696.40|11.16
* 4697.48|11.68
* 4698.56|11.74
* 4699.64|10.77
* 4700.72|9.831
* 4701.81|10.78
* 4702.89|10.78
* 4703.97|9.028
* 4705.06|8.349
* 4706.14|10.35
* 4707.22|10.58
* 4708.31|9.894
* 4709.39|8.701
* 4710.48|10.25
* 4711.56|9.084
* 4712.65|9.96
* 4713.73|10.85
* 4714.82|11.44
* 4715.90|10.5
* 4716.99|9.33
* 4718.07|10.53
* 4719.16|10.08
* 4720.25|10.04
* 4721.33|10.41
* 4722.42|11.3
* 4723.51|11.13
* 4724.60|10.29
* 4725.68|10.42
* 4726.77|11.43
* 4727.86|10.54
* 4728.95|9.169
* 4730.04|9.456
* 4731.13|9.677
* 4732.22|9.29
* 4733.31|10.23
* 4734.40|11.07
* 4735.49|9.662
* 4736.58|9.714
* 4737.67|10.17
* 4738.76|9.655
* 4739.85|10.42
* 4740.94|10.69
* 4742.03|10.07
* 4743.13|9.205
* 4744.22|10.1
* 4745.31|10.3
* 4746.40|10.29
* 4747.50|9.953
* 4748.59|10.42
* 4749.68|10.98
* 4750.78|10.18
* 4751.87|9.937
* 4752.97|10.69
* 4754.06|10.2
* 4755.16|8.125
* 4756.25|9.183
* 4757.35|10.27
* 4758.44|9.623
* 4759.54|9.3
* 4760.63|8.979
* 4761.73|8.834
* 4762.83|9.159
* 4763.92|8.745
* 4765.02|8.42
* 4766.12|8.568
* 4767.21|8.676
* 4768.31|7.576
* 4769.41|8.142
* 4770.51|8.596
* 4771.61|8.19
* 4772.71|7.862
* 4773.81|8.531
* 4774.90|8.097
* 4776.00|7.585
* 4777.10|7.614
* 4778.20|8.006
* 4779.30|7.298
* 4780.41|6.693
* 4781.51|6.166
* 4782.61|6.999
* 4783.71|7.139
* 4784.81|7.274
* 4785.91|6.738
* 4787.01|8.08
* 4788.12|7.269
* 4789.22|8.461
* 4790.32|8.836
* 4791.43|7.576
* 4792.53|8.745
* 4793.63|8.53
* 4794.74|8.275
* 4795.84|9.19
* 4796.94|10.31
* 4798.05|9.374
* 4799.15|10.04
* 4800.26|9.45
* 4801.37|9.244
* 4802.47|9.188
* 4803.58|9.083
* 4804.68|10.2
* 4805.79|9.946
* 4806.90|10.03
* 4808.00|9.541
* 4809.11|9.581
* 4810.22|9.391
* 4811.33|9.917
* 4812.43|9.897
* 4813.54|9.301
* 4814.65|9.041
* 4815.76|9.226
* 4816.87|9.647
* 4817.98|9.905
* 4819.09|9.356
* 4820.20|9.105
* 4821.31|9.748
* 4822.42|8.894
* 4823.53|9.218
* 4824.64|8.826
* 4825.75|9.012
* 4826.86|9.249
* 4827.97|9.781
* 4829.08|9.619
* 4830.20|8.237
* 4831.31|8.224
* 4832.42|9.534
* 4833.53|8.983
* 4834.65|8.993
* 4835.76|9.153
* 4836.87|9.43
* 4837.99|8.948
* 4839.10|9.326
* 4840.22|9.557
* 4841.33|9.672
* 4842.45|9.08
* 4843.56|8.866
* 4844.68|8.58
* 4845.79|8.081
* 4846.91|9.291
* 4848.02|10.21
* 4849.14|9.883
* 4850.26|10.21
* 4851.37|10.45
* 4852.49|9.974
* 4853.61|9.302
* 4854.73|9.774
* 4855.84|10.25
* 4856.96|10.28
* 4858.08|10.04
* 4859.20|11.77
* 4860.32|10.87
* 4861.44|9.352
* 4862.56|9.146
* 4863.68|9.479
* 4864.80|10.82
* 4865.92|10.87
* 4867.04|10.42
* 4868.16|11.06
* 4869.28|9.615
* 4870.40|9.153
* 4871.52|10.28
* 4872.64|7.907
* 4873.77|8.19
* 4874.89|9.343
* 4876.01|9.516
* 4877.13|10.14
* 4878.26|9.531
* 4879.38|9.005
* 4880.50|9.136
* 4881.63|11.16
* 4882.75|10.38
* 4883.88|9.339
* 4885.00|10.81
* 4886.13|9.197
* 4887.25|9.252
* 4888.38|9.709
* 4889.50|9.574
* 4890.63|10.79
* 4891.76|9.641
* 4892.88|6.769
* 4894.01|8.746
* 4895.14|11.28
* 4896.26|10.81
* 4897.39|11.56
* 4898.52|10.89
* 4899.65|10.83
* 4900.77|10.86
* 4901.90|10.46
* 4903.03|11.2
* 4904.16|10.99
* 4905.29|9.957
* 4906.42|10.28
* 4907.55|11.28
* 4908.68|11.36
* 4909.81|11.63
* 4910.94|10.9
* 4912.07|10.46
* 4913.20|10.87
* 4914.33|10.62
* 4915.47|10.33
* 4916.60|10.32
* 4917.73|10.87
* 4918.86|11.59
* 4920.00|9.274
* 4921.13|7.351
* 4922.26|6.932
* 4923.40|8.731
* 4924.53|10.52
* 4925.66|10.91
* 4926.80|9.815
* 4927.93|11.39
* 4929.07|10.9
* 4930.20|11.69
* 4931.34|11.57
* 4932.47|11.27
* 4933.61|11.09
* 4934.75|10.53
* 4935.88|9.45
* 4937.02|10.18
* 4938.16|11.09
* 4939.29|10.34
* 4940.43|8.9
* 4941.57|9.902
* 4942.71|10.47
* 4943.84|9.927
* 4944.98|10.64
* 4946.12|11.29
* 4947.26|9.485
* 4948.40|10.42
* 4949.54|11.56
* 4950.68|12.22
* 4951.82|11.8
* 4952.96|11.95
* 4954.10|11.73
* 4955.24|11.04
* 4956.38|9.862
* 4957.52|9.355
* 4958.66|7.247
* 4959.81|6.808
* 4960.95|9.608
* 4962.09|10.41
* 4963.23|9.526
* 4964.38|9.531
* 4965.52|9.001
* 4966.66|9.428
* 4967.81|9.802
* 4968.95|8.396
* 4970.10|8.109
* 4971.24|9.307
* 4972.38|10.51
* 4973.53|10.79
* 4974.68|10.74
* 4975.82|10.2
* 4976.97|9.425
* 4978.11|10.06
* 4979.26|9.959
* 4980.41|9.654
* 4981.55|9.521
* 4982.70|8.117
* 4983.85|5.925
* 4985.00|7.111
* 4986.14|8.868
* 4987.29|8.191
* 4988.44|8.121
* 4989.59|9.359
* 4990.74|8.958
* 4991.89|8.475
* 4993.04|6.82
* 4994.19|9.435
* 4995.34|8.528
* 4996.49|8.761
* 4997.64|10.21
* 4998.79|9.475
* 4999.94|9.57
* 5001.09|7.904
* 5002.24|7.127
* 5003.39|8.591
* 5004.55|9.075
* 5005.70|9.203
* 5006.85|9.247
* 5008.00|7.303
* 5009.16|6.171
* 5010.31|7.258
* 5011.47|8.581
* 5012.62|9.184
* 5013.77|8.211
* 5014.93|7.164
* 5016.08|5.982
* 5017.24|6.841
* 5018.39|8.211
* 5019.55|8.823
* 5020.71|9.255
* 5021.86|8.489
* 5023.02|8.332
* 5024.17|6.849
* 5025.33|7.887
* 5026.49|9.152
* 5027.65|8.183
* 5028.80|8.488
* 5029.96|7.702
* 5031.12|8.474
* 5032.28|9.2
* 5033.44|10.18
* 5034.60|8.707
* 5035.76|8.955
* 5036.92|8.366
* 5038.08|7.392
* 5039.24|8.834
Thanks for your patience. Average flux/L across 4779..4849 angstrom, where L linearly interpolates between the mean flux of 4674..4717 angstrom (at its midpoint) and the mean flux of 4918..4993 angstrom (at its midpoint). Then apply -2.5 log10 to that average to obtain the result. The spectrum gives 0.13 mag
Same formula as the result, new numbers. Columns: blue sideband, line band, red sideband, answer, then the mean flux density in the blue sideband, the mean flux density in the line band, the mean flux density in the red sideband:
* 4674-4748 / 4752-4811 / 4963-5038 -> 0.14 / 10.2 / 8.65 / 8.65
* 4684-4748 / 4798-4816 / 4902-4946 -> 0.08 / 10.2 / 9.57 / 10.4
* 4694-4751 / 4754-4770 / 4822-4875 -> 0.13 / 10.3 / 8.88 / 9.53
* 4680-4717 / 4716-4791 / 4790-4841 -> 0.07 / 10.2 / 9.21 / 9.28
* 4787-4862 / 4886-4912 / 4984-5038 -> -0.16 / 9.37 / 10.4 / 8.34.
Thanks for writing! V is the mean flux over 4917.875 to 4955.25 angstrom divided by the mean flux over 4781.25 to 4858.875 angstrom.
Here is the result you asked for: 1.15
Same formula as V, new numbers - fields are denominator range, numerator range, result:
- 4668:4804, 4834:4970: 1.05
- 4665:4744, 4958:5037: 0.85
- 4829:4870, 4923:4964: 1.07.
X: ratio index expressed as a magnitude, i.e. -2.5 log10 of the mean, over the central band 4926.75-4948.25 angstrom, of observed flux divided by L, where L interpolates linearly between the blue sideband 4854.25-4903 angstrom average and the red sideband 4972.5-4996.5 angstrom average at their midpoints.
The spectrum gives -0.12 mag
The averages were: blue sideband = 9.97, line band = 10.5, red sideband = 8.94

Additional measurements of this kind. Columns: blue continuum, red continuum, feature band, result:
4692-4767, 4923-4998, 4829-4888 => 0.03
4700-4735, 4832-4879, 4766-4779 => 0.22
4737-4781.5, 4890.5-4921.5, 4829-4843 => 0.08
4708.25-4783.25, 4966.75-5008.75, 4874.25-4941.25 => -0.13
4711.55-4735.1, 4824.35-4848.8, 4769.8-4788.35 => 0.28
